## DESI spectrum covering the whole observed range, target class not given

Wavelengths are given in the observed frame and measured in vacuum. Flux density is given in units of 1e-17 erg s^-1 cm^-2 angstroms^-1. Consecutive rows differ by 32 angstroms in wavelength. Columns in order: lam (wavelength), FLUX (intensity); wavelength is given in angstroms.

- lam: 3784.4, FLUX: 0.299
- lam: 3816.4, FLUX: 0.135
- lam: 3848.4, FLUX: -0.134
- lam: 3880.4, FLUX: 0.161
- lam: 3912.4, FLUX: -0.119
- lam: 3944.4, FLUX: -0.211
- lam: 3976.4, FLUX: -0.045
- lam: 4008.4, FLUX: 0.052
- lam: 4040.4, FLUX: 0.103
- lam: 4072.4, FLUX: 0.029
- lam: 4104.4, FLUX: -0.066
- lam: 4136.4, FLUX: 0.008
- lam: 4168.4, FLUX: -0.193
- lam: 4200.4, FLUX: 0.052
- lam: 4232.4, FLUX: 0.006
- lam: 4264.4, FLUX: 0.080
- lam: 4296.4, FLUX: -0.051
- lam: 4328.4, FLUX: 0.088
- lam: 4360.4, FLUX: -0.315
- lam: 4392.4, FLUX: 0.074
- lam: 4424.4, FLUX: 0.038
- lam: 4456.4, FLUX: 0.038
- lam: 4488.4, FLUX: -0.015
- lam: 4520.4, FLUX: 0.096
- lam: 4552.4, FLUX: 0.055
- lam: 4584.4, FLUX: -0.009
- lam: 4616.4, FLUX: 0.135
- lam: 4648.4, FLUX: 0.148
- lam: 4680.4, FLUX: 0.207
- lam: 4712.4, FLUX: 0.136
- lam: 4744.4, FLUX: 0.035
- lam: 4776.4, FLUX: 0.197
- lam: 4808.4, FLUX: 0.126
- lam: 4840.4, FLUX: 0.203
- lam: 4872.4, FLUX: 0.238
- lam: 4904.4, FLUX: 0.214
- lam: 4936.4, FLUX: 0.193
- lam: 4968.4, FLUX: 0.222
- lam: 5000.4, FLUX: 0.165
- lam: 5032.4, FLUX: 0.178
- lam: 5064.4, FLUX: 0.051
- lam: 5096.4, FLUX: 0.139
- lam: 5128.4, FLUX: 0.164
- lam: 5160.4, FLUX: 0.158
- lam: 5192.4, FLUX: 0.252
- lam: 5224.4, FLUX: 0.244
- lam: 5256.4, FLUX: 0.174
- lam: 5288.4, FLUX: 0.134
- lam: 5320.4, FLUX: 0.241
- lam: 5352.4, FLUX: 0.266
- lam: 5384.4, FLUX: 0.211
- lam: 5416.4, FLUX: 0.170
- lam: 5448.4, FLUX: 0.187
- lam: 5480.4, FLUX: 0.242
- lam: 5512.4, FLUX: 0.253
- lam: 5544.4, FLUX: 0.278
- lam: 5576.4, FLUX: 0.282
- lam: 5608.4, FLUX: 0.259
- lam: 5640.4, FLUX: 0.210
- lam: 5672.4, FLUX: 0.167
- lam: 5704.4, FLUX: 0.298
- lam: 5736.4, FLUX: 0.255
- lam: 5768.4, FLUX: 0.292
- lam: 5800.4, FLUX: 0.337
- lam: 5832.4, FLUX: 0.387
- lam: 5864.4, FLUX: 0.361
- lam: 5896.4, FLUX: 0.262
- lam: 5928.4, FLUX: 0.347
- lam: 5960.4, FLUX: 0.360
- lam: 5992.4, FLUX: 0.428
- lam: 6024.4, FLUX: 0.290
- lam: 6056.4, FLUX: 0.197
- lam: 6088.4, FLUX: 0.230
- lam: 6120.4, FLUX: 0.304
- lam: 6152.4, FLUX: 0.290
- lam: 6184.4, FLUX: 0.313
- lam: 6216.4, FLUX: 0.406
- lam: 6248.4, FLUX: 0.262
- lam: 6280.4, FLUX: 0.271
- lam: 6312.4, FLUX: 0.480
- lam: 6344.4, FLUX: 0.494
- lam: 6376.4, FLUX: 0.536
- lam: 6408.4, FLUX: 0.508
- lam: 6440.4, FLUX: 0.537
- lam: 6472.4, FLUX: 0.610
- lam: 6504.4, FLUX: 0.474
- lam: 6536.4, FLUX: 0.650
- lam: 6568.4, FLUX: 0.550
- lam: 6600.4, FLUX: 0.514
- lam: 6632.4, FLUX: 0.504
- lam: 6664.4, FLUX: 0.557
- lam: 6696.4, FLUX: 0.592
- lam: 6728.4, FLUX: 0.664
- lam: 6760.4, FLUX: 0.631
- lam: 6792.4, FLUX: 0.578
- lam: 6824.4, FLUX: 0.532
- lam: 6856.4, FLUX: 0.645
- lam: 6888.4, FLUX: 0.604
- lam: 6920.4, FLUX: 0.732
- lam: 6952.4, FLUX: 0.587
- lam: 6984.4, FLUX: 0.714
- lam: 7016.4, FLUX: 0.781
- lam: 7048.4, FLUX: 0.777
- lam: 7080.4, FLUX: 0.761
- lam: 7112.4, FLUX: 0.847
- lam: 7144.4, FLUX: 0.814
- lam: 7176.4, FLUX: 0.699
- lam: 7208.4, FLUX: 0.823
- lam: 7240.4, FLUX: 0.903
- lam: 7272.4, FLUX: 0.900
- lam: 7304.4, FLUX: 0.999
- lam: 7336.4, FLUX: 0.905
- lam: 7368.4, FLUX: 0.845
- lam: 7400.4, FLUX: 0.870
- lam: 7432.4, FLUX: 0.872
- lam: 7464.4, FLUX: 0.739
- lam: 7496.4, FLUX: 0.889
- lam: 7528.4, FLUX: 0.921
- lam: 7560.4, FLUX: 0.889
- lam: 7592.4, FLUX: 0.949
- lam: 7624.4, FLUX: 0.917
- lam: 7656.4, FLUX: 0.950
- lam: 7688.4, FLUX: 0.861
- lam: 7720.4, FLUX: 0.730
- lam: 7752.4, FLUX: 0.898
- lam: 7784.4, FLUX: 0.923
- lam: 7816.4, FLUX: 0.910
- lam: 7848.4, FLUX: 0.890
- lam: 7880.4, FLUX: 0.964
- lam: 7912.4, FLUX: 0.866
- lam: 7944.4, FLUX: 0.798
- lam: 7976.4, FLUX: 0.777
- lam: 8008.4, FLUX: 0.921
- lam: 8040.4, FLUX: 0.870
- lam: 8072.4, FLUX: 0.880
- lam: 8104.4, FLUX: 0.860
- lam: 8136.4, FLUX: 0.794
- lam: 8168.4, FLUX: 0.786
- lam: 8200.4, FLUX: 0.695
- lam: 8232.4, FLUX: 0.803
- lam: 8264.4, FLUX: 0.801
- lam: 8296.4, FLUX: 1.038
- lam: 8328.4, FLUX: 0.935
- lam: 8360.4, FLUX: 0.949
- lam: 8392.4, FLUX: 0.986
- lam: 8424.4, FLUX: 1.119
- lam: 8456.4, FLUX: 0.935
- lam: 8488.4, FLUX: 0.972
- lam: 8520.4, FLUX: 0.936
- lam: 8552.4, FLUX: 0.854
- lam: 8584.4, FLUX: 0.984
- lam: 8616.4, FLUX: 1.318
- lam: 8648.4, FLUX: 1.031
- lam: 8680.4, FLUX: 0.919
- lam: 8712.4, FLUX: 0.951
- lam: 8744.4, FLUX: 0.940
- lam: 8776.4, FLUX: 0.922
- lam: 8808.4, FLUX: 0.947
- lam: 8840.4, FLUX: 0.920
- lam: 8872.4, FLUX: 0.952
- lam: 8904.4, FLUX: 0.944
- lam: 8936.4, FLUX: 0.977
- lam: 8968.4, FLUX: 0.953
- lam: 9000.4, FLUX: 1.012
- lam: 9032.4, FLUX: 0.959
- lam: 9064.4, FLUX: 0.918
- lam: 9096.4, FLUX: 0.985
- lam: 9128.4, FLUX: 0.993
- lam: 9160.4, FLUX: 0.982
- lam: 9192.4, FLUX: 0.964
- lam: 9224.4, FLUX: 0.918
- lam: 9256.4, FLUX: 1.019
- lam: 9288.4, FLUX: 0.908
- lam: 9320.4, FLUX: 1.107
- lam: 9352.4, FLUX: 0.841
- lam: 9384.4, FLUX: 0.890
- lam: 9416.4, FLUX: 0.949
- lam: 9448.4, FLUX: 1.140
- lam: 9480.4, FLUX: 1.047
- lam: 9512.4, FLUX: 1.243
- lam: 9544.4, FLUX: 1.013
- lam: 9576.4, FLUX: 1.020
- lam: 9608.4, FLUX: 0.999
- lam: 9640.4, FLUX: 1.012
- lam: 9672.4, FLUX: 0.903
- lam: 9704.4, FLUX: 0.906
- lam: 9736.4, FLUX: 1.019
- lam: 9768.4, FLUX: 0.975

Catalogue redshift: 0.59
